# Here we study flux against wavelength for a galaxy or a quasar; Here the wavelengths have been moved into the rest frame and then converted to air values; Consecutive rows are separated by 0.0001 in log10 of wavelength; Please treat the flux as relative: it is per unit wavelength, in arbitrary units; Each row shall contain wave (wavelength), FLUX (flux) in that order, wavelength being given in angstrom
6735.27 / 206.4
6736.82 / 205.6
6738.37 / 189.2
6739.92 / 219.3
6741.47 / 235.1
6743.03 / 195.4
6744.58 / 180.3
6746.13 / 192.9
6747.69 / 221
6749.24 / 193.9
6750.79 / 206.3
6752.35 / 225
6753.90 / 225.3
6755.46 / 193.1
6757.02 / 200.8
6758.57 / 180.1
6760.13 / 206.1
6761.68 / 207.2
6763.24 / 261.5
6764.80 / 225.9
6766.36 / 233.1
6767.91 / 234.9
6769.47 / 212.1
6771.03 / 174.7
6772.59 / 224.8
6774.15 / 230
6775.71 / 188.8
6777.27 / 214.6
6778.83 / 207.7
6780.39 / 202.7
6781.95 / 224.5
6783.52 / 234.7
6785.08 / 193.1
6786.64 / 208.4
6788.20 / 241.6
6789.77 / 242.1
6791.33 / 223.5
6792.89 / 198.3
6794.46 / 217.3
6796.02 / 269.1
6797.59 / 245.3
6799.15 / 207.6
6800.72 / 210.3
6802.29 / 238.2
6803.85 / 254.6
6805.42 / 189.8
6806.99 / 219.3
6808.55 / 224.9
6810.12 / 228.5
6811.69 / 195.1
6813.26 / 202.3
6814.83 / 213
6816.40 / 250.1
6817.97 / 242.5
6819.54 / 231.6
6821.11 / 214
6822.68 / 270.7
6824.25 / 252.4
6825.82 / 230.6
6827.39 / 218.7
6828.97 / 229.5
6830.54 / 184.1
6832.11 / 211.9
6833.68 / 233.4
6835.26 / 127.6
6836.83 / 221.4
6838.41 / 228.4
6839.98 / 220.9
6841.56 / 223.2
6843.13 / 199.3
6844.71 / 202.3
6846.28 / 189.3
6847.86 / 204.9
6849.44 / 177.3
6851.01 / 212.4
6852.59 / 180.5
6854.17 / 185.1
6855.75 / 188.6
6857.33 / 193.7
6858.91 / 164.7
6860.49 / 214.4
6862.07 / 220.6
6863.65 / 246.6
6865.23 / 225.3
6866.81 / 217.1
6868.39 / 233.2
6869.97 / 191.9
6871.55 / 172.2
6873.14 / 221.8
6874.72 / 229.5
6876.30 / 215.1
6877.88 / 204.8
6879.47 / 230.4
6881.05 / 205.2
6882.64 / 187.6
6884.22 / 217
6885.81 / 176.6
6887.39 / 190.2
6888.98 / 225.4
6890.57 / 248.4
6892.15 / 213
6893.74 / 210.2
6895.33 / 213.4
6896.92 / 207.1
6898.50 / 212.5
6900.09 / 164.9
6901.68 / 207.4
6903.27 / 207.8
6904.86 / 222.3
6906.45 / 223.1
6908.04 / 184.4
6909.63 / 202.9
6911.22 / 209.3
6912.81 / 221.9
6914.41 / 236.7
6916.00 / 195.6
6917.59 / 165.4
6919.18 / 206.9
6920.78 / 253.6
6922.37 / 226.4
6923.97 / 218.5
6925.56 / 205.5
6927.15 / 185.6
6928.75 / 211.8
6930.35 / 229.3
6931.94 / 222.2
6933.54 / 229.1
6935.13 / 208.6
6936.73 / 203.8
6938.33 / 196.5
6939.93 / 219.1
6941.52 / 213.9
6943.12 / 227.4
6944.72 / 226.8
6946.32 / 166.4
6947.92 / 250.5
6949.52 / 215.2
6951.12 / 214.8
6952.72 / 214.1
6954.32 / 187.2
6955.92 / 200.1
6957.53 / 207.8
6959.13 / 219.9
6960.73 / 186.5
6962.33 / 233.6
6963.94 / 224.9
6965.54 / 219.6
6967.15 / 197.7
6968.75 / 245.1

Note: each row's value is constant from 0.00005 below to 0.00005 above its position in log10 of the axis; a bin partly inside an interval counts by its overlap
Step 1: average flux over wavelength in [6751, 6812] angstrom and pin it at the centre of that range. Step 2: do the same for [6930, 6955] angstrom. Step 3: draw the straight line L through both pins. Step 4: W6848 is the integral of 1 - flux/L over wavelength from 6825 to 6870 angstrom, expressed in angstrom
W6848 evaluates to 2.12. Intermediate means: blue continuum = 218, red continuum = 214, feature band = 206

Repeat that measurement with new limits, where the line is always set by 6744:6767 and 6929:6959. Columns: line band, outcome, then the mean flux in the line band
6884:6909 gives 0.6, 207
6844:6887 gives 1.6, 204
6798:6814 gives -0.5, 218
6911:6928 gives 0.1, 211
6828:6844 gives 0.3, 208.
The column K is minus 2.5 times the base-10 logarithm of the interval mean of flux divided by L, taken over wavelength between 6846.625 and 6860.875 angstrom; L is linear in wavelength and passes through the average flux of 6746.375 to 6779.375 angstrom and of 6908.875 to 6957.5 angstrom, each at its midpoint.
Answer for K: 0.12 mag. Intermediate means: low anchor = 212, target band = 190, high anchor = 212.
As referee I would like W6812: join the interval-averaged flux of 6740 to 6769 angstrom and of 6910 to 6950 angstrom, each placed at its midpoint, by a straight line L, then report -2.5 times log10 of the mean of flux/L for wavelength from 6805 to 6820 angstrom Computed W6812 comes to -0.04 mag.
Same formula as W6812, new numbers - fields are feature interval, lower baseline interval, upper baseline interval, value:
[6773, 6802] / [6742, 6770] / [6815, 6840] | -0.02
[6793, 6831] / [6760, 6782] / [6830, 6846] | -0.08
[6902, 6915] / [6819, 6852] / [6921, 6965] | 0.00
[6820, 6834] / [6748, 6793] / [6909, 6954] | -0.06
